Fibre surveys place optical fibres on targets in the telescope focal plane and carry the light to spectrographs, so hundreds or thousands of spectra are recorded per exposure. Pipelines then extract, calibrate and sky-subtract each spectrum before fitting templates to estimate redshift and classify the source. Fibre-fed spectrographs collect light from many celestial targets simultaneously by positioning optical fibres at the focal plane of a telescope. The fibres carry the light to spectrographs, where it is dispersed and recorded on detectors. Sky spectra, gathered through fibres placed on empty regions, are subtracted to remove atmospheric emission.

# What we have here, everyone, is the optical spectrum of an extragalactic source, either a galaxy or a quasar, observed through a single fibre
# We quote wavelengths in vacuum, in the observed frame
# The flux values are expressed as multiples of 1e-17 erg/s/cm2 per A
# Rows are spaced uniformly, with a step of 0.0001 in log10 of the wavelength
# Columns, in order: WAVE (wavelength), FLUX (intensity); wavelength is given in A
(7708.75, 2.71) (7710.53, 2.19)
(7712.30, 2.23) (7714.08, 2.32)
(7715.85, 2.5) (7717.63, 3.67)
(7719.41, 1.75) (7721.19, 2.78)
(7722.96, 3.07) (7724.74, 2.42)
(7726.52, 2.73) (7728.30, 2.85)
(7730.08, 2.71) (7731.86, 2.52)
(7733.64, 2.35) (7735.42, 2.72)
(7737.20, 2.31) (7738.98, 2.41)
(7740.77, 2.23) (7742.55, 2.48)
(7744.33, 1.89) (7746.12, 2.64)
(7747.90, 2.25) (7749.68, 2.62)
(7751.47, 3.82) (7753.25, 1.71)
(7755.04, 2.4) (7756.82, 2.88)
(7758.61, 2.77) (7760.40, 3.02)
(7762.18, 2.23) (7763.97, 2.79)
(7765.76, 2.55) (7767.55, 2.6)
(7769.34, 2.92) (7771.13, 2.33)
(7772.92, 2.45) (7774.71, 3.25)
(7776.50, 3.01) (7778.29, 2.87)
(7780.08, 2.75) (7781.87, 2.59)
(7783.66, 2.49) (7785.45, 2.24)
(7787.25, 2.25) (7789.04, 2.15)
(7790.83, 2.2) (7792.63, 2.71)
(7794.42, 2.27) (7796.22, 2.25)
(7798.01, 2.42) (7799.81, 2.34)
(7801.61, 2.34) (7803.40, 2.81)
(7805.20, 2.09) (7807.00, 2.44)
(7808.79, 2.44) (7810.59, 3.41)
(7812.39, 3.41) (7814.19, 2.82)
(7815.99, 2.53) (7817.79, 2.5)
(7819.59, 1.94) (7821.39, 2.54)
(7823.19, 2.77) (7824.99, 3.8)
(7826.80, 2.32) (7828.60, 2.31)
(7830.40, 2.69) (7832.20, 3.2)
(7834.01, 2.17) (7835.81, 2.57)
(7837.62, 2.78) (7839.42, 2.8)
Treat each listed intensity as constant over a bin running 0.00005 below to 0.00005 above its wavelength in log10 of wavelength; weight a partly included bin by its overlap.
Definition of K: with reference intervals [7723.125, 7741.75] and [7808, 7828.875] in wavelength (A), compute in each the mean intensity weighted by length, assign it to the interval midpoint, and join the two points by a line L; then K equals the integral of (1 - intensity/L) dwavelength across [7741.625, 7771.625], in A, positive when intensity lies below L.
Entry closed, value 0.2 A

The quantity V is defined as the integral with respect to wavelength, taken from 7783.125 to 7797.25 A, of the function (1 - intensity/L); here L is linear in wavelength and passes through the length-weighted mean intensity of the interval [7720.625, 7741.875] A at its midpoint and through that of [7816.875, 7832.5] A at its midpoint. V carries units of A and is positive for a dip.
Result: 1.7 A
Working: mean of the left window 2.59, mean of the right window 2.65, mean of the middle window 2.32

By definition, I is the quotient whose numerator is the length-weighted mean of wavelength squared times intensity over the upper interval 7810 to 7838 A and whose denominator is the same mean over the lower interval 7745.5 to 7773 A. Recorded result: 1.05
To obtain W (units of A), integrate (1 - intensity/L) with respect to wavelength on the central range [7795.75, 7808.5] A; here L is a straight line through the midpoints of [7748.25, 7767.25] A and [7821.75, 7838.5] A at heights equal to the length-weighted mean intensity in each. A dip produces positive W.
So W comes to 1.5 A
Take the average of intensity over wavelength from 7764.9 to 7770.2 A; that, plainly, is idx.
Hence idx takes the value 2.69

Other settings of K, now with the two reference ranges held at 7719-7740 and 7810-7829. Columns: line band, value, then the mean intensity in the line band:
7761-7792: 1.08 A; 2.57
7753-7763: 0.28 A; 2.55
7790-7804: 1.56 A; 2.41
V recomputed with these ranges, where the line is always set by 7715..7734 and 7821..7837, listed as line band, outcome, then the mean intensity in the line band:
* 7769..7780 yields -0.41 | 2.8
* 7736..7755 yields 1.74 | 2.44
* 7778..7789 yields 0.87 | 2.48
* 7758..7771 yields 0.08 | 2.67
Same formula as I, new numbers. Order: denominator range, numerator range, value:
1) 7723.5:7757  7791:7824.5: 1.04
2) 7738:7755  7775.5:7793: 1.04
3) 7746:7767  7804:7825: 1.03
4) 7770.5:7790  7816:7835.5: 1.03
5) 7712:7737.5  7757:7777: 1.05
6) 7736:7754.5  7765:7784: 1.12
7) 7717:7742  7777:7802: 0.95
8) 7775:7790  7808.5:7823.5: 1.06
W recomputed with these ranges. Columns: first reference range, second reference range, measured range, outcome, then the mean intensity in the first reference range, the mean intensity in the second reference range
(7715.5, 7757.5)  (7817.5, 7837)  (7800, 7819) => -0.3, 2.57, 2.62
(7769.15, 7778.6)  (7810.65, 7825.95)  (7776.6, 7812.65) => 3.7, 2.79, 2.82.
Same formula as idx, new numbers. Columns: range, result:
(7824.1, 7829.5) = 2.81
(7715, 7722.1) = 2.68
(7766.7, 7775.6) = 2.71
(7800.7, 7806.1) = 2.41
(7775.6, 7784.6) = 2.74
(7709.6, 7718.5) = 2.58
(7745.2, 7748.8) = 2.44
